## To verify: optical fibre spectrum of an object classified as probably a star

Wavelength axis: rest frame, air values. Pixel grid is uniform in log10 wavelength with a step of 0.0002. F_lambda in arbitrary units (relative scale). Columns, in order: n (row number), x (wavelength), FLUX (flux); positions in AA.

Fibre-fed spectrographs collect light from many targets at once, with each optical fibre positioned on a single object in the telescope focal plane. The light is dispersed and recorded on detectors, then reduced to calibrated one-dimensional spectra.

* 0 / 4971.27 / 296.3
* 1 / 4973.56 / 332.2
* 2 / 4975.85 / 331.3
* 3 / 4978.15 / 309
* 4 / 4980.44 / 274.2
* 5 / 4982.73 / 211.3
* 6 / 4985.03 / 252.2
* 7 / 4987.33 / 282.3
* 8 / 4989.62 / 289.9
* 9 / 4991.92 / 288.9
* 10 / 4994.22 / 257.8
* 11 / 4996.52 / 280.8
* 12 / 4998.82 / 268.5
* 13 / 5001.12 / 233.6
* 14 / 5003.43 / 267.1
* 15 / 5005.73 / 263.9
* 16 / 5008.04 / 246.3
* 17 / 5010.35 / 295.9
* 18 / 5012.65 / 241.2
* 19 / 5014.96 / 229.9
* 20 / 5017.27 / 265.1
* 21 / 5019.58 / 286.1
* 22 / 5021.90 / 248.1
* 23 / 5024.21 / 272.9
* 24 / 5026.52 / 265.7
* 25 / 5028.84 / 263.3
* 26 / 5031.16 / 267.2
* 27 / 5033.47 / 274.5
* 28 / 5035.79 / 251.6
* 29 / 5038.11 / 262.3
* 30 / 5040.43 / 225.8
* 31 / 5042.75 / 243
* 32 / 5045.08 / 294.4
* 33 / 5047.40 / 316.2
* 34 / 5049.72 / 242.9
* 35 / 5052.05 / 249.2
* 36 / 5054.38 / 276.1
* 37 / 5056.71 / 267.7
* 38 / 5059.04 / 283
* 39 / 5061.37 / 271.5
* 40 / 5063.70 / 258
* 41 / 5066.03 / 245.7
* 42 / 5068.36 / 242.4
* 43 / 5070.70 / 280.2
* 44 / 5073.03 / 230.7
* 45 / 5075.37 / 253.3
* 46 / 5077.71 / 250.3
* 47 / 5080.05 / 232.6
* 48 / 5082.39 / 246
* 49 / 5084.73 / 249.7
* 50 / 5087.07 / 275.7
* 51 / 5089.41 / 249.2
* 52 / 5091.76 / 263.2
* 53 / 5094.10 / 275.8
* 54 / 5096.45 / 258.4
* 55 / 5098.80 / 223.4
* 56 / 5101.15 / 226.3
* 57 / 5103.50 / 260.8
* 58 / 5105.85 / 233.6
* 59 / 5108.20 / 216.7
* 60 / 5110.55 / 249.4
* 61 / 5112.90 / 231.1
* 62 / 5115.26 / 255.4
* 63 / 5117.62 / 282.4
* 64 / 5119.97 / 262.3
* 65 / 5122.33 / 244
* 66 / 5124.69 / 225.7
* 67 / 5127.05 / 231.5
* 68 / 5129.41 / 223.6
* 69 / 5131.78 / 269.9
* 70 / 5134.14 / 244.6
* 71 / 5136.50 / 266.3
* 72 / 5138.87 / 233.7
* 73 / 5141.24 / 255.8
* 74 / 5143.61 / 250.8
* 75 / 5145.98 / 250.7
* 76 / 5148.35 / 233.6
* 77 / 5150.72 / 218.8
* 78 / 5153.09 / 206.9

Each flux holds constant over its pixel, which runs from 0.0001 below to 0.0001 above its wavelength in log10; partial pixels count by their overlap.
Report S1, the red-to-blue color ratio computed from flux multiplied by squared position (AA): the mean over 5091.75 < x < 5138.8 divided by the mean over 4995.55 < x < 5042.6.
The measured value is 1.0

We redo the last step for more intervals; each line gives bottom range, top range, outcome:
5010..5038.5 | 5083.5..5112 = 0.97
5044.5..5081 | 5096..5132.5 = 0.95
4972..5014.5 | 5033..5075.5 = 0.98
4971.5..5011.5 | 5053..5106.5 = 0.96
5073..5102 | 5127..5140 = 1.00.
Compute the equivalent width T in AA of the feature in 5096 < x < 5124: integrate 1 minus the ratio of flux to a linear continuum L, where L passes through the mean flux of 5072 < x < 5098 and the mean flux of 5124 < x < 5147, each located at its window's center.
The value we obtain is 0.5 AA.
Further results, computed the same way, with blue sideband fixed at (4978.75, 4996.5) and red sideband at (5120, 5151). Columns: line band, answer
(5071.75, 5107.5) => 0.4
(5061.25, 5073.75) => 0.0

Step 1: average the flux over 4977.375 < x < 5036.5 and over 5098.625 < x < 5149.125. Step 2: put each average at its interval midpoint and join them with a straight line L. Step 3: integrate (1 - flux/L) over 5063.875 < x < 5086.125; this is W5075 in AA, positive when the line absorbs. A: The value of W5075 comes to 0.39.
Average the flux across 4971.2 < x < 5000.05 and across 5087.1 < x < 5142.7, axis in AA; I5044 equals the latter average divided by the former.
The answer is 0.9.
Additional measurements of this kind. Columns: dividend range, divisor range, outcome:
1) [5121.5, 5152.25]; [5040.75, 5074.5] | 0.92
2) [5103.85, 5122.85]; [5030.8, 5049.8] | 0.93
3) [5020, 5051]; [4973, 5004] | 0.96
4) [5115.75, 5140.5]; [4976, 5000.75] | 0.91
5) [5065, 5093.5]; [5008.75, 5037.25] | 0.96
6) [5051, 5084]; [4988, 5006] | 0.95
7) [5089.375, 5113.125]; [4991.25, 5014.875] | 0.93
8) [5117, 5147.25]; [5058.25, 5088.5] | 0.98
